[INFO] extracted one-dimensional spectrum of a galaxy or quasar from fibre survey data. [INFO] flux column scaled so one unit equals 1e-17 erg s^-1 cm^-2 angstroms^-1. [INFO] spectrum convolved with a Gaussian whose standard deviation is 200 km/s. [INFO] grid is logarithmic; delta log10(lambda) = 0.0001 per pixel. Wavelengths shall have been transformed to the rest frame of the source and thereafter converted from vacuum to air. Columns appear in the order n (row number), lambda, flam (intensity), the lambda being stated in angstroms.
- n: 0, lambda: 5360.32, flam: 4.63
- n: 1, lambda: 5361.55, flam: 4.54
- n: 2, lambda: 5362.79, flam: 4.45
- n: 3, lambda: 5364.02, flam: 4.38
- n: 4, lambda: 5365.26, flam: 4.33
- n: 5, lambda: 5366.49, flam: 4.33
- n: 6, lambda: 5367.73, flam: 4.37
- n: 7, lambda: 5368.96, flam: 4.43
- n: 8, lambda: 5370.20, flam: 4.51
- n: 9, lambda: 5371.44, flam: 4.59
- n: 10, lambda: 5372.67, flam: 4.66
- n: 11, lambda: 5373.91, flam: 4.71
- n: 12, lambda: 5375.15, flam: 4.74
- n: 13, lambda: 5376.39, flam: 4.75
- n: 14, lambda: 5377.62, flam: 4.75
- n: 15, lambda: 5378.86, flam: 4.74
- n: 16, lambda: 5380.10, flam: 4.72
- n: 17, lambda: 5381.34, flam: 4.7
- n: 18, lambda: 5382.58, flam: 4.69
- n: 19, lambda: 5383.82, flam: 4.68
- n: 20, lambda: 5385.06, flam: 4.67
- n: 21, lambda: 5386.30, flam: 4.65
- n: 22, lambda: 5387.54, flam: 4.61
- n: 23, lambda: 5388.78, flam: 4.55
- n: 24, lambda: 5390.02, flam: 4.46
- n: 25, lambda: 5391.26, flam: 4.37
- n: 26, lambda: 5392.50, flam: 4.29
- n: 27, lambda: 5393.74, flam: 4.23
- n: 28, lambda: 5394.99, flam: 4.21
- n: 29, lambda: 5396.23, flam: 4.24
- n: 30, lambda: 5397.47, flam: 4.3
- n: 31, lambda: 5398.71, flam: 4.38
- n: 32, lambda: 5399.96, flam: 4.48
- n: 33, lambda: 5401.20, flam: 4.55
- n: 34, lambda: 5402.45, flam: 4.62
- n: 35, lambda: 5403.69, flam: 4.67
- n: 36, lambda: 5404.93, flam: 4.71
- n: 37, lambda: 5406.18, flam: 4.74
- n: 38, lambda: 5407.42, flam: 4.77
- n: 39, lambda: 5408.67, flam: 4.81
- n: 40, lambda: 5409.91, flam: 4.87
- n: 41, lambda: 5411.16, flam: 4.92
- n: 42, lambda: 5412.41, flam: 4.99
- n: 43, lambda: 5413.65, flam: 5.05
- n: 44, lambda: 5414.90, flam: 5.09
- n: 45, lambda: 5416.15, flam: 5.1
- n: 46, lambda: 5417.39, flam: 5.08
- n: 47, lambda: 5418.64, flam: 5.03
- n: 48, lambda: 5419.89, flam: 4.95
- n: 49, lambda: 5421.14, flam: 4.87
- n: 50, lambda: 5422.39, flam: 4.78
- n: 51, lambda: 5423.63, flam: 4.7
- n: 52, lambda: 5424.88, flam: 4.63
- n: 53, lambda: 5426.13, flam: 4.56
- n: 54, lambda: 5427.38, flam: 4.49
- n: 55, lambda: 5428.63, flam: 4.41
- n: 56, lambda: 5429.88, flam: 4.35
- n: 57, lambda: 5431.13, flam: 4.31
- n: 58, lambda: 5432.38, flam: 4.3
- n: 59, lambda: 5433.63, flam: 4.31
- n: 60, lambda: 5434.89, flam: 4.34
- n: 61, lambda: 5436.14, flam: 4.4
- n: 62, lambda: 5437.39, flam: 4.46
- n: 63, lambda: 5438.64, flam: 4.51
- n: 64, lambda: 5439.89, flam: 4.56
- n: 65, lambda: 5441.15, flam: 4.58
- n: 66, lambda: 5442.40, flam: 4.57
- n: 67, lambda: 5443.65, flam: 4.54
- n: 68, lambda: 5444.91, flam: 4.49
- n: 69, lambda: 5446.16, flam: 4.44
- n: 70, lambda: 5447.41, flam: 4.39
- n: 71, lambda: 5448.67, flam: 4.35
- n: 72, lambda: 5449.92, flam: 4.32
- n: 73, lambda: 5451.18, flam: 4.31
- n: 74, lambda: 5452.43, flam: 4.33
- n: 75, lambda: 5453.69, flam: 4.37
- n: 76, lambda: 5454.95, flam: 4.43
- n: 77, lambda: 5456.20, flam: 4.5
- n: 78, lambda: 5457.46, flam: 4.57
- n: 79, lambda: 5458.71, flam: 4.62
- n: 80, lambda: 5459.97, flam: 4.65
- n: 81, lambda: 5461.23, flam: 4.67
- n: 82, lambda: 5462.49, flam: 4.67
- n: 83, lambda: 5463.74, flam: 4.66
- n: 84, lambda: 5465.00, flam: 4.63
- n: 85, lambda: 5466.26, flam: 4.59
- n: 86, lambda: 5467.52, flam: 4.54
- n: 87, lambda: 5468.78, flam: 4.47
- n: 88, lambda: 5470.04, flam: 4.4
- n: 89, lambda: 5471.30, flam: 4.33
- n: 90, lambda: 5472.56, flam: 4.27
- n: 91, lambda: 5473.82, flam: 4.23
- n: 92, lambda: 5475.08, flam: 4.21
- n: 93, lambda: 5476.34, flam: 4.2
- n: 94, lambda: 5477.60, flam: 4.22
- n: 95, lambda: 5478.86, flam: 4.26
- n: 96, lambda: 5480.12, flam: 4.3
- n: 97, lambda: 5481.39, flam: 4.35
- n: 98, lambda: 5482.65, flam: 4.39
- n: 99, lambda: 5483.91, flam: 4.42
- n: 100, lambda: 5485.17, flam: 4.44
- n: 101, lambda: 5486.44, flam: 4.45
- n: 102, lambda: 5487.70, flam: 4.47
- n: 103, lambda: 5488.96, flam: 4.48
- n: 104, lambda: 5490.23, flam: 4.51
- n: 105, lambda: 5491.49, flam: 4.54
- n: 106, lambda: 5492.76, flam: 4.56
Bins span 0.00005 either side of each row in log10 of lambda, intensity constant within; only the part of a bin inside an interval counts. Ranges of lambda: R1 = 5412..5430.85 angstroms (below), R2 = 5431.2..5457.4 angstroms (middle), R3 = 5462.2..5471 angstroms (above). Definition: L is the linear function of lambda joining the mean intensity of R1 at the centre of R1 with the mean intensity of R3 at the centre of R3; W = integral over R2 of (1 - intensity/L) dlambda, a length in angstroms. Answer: 1.38 angstroms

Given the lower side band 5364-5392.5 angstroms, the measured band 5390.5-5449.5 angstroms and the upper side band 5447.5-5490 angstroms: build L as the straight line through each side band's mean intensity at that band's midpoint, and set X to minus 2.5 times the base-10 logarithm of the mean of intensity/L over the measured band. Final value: -0.02 mag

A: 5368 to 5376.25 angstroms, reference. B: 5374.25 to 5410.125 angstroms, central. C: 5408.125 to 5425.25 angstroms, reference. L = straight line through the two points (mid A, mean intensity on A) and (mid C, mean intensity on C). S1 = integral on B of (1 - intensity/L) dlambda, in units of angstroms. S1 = 1.25 angstroms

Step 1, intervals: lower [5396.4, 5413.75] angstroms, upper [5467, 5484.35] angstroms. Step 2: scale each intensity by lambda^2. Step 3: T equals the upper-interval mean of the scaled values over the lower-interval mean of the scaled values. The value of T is 0.95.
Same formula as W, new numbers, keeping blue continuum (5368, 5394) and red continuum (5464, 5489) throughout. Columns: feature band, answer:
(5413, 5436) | -0.9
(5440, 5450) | 0.0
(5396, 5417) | -0.9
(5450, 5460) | 0.0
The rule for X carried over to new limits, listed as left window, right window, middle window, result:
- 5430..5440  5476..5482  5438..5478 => -0.033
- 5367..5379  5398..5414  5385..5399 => 0.066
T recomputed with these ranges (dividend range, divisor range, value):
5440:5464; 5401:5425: 0.94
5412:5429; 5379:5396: 1.08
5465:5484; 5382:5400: 1.01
